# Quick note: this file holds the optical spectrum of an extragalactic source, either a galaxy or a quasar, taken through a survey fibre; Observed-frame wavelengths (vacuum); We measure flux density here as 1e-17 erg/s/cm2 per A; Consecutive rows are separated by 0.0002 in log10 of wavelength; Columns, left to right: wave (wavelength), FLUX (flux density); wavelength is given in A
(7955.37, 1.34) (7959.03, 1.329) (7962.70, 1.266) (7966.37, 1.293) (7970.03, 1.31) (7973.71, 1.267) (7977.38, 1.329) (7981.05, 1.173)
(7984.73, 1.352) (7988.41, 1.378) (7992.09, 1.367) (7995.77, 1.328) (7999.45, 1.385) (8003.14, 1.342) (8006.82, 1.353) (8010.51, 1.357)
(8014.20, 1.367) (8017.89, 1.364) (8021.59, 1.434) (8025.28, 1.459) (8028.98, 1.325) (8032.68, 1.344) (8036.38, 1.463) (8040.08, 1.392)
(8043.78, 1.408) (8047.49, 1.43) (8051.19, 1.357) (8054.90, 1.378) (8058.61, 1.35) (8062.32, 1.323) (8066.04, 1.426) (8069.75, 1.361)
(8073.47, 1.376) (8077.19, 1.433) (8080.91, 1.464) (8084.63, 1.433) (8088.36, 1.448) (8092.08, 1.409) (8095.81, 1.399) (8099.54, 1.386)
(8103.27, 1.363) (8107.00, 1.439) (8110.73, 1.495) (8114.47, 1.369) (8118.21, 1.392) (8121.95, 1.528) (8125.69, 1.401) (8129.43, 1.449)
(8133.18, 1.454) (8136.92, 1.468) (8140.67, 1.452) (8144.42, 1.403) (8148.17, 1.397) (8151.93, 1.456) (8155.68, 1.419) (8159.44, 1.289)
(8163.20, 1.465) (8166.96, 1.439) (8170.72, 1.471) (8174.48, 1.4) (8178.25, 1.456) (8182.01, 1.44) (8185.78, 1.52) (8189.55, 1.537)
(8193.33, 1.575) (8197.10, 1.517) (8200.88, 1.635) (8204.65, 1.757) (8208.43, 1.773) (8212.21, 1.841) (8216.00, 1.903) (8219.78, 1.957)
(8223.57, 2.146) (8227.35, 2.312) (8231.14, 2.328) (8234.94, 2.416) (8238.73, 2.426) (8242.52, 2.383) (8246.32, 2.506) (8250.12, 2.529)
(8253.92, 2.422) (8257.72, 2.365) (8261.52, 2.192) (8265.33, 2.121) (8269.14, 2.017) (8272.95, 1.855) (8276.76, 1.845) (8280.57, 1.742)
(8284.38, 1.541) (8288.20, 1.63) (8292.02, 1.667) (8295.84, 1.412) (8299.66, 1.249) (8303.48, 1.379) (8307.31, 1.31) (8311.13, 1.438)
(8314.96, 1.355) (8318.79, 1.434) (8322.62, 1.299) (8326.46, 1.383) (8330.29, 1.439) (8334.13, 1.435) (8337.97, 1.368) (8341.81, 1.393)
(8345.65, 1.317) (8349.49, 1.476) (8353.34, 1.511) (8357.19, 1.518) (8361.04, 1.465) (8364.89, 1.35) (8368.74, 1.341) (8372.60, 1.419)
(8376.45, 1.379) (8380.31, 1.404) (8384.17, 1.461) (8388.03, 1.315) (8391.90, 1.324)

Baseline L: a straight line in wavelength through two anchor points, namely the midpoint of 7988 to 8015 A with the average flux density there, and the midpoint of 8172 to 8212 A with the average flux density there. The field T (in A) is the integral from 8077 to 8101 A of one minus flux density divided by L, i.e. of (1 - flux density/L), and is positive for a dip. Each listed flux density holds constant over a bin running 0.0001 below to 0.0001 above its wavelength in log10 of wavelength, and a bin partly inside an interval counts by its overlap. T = 0.5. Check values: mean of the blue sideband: 1.36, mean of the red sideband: 1.57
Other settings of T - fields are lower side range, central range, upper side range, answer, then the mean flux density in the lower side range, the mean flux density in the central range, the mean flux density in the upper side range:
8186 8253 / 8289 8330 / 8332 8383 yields 5.7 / 2.03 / 1.4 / 1.41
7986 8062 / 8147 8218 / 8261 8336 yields -2.4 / 1.38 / 1.54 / 1.58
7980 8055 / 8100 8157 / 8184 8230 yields 6.7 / 1.37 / 1.43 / 1.8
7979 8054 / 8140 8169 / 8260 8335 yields 1.2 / 1.37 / 1.41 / 1.59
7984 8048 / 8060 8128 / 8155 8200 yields 0.4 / 1.38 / 1.41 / 1.47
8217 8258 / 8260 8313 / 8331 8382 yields 8.1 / 2.33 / 1.67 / 1.41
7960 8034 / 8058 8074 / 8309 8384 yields -0.2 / 1.34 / 1.37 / 1.41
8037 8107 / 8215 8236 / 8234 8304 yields -3.6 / 1.4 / 2.18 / 1.99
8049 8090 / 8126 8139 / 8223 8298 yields 1.4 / 1.4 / 1.45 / 2.09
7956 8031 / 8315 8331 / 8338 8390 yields 0.2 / 1.34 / 1.38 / 1.41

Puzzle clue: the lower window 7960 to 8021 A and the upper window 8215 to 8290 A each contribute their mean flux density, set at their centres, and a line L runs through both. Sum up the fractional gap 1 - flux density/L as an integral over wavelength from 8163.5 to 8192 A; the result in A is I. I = 6.5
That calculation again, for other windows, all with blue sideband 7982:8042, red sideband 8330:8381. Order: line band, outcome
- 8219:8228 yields -4.75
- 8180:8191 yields -0.81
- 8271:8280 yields -2.75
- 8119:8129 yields -0.49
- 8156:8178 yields -0.39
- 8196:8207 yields -2.01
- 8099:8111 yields -0.27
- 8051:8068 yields 0.13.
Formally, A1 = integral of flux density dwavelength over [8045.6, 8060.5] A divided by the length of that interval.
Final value 1.38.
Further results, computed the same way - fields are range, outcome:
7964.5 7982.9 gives 1.27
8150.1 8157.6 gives 1.44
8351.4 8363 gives 1.5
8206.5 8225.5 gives 1.92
